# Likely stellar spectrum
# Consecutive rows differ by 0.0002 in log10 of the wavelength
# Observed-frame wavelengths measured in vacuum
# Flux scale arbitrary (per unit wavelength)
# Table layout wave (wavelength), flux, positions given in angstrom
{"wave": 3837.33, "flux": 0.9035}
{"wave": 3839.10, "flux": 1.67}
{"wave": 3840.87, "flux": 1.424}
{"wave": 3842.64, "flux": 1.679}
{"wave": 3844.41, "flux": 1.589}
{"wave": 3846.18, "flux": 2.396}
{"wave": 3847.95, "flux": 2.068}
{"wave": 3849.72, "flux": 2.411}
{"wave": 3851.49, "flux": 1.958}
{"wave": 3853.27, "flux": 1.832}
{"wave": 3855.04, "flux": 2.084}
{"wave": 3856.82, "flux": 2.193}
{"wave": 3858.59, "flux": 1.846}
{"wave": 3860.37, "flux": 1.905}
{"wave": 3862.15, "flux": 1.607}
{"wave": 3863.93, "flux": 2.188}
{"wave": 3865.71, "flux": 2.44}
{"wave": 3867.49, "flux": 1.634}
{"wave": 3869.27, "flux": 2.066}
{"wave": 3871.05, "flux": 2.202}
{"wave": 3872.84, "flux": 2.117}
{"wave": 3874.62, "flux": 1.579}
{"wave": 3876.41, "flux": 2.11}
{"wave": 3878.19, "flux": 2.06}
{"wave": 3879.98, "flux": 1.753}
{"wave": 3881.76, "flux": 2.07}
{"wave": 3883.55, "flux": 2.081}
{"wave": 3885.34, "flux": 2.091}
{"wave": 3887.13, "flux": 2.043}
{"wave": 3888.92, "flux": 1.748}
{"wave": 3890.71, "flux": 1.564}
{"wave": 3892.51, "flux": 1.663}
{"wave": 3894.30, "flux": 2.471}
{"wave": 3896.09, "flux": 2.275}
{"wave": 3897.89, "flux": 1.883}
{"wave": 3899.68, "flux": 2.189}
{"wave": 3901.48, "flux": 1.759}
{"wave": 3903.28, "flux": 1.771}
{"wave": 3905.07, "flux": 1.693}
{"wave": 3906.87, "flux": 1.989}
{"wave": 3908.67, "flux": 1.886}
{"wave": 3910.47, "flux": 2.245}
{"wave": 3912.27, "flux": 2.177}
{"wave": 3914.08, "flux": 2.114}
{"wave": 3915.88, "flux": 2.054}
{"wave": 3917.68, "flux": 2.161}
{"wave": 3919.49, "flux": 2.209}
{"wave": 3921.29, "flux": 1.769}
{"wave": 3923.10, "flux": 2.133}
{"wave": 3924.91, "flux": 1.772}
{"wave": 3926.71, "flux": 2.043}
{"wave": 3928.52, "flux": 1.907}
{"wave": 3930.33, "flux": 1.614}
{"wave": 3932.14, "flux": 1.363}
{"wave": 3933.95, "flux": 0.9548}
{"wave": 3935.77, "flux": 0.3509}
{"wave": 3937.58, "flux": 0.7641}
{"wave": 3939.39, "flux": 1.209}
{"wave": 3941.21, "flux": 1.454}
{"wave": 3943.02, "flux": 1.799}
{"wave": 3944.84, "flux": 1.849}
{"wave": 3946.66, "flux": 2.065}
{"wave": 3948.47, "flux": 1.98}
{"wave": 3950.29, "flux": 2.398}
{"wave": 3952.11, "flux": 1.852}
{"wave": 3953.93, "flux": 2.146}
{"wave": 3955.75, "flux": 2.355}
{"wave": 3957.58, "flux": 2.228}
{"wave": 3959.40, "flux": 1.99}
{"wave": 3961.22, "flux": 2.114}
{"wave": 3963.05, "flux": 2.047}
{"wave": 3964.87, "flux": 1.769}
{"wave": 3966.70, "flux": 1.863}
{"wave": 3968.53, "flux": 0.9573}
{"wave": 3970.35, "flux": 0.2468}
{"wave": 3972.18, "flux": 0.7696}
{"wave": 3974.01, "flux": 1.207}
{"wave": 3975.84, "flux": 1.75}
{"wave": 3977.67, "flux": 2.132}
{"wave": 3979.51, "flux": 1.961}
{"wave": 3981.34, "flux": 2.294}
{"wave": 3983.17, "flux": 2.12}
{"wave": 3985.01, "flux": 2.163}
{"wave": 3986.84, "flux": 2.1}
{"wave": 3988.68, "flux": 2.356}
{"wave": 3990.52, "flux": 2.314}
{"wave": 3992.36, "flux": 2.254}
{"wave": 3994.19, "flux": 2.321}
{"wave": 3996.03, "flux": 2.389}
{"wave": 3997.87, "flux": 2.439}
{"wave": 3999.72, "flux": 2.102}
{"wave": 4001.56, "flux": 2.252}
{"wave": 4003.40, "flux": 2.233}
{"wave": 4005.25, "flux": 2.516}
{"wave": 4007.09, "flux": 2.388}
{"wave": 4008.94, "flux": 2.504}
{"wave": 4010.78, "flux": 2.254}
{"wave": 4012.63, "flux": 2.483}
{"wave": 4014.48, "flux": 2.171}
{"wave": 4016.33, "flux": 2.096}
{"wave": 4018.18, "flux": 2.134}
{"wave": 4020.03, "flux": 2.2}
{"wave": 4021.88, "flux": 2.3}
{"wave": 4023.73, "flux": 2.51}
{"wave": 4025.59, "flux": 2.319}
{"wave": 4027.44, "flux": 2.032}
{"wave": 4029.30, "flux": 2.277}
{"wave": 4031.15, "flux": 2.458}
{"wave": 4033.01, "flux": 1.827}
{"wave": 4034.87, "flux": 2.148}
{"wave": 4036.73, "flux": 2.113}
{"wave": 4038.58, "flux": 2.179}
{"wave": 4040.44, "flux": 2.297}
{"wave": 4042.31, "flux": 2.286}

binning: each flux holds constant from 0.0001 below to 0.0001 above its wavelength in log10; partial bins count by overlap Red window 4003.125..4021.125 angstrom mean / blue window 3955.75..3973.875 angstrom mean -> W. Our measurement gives 1.5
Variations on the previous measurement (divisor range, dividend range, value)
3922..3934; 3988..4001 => 1.33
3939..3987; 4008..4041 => 1.24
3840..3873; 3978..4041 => 1.14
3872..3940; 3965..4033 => 1.13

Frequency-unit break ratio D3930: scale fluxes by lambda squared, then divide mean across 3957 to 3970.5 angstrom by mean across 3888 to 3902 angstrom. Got 0.9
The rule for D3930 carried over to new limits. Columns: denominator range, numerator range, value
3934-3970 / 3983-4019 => 1.37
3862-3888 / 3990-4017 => 1.23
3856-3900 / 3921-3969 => 0.91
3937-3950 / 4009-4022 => 1.41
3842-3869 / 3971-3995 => 1.05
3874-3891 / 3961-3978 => 0.78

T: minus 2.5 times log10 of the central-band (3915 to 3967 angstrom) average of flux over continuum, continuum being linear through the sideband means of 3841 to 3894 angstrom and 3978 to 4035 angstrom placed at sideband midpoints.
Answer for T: 0.18 mag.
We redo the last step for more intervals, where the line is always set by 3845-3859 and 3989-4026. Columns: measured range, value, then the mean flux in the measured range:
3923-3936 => 0.389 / 1.54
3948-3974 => 0.275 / 1.74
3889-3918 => 0.097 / 1.98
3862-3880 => 0.063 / 2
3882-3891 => 0.109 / 1.94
